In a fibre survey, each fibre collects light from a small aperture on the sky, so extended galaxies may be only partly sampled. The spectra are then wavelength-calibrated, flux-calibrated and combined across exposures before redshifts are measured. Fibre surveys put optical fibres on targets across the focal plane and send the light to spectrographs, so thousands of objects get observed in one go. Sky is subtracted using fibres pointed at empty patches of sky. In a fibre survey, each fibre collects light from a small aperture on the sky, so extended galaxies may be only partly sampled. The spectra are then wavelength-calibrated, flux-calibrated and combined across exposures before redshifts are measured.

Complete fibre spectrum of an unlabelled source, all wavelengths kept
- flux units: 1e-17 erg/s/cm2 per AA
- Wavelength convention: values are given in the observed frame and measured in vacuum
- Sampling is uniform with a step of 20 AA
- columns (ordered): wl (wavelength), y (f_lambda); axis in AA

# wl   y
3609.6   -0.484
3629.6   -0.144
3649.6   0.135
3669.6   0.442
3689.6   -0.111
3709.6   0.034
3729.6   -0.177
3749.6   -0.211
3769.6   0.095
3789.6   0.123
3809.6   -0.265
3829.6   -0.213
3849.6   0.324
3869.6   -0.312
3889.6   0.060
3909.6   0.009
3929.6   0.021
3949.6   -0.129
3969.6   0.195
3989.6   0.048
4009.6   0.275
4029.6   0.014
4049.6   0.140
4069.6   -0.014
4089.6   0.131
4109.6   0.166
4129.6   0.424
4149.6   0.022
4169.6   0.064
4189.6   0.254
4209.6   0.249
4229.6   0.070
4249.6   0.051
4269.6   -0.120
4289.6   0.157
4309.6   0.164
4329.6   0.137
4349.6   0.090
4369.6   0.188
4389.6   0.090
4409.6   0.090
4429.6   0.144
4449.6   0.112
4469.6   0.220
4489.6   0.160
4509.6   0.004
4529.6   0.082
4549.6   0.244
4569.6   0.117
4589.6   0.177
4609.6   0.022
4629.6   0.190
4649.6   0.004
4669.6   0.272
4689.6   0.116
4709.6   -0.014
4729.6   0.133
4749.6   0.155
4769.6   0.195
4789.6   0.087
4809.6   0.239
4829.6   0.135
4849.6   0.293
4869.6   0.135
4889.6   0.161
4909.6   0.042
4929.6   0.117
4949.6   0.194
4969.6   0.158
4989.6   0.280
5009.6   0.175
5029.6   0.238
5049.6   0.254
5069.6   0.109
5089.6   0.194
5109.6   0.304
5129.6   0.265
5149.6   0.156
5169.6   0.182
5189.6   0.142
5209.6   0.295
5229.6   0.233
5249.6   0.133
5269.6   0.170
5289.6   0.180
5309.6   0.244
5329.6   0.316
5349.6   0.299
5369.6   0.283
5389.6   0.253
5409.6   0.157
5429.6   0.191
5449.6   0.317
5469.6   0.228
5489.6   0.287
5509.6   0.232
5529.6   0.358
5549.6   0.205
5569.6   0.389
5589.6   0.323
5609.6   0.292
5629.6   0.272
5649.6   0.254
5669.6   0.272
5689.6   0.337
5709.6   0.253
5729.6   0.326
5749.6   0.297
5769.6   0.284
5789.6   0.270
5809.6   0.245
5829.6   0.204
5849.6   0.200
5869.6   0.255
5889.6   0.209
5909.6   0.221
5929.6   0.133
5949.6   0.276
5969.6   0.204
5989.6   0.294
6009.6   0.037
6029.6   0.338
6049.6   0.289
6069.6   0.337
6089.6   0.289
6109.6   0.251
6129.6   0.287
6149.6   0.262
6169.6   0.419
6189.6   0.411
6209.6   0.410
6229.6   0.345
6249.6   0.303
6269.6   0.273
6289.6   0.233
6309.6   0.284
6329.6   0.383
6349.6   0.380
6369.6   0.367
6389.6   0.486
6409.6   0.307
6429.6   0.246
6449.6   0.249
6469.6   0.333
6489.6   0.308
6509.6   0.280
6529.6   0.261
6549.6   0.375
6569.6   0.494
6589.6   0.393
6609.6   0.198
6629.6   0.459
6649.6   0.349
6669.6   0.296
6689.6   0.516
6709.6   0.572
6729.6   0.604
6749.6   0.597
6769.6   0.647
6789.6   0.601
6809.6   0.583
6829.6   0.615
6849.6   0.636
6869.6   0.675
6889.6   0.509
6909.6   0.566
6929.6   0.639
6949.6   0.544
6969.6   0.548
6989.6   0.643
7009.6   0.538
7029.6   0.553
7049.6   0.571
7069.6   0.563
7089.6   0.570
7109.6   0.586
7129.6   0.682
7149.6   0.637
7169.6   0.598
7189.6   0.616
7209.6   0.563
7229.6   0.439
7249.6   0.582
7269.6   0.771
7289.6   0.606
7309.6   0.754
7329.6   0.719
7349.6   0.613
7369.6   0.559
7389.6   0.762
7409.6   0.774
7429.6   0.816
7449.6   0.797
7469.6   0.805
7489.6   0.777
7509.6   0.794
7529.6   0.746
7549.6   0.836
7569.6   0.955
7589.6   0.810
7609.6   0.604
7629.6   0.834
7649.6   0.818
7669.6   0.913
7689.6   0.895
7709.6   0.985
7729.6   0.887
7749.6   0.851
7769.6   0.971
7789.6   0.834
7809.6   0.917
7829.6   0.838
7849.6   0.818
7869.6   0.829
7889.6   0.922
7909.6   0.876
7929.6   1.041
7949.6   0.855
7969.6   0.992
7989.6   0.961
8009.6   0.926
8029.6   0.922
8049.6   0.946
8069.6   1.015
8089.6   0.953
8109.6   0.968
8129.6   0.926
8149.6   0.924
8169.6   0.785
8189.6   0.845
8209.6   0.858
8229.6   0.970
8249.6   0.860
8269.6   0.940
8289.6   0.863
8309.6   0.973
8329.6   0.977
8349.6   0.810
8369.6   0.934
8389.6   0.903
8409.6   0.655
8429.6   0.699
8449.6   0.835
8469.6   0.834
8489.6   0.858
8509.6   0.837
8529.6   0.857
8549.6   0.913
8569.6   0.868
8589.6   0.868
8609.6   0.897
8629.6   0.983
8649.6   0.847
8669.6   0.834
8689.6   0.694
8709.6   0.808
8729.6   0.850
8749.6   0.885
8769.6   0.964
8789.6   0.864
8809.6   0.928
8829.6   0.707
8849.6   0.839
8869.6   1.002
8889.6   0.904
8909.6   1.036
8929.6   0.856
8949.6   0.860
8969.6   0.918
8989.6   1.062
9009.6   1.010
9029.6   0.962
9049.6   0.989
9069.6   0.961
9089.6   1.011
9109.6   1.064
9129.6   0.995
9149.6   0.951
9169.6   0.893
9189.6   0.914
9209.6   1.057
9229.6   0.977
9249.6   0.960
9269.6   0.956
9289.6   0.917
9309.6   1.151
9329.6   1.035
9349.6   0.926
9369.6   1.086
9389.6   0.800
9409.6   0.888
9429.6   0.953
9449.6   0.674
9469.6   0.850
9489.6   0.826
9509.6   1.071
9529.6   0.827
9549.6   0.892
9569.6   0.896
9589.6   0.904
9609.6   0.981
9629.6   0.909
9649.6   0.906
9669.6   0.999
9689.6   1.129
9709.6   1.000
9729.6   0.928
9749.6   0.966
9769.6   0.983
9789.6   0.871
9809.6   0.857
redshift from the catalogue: 0.68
